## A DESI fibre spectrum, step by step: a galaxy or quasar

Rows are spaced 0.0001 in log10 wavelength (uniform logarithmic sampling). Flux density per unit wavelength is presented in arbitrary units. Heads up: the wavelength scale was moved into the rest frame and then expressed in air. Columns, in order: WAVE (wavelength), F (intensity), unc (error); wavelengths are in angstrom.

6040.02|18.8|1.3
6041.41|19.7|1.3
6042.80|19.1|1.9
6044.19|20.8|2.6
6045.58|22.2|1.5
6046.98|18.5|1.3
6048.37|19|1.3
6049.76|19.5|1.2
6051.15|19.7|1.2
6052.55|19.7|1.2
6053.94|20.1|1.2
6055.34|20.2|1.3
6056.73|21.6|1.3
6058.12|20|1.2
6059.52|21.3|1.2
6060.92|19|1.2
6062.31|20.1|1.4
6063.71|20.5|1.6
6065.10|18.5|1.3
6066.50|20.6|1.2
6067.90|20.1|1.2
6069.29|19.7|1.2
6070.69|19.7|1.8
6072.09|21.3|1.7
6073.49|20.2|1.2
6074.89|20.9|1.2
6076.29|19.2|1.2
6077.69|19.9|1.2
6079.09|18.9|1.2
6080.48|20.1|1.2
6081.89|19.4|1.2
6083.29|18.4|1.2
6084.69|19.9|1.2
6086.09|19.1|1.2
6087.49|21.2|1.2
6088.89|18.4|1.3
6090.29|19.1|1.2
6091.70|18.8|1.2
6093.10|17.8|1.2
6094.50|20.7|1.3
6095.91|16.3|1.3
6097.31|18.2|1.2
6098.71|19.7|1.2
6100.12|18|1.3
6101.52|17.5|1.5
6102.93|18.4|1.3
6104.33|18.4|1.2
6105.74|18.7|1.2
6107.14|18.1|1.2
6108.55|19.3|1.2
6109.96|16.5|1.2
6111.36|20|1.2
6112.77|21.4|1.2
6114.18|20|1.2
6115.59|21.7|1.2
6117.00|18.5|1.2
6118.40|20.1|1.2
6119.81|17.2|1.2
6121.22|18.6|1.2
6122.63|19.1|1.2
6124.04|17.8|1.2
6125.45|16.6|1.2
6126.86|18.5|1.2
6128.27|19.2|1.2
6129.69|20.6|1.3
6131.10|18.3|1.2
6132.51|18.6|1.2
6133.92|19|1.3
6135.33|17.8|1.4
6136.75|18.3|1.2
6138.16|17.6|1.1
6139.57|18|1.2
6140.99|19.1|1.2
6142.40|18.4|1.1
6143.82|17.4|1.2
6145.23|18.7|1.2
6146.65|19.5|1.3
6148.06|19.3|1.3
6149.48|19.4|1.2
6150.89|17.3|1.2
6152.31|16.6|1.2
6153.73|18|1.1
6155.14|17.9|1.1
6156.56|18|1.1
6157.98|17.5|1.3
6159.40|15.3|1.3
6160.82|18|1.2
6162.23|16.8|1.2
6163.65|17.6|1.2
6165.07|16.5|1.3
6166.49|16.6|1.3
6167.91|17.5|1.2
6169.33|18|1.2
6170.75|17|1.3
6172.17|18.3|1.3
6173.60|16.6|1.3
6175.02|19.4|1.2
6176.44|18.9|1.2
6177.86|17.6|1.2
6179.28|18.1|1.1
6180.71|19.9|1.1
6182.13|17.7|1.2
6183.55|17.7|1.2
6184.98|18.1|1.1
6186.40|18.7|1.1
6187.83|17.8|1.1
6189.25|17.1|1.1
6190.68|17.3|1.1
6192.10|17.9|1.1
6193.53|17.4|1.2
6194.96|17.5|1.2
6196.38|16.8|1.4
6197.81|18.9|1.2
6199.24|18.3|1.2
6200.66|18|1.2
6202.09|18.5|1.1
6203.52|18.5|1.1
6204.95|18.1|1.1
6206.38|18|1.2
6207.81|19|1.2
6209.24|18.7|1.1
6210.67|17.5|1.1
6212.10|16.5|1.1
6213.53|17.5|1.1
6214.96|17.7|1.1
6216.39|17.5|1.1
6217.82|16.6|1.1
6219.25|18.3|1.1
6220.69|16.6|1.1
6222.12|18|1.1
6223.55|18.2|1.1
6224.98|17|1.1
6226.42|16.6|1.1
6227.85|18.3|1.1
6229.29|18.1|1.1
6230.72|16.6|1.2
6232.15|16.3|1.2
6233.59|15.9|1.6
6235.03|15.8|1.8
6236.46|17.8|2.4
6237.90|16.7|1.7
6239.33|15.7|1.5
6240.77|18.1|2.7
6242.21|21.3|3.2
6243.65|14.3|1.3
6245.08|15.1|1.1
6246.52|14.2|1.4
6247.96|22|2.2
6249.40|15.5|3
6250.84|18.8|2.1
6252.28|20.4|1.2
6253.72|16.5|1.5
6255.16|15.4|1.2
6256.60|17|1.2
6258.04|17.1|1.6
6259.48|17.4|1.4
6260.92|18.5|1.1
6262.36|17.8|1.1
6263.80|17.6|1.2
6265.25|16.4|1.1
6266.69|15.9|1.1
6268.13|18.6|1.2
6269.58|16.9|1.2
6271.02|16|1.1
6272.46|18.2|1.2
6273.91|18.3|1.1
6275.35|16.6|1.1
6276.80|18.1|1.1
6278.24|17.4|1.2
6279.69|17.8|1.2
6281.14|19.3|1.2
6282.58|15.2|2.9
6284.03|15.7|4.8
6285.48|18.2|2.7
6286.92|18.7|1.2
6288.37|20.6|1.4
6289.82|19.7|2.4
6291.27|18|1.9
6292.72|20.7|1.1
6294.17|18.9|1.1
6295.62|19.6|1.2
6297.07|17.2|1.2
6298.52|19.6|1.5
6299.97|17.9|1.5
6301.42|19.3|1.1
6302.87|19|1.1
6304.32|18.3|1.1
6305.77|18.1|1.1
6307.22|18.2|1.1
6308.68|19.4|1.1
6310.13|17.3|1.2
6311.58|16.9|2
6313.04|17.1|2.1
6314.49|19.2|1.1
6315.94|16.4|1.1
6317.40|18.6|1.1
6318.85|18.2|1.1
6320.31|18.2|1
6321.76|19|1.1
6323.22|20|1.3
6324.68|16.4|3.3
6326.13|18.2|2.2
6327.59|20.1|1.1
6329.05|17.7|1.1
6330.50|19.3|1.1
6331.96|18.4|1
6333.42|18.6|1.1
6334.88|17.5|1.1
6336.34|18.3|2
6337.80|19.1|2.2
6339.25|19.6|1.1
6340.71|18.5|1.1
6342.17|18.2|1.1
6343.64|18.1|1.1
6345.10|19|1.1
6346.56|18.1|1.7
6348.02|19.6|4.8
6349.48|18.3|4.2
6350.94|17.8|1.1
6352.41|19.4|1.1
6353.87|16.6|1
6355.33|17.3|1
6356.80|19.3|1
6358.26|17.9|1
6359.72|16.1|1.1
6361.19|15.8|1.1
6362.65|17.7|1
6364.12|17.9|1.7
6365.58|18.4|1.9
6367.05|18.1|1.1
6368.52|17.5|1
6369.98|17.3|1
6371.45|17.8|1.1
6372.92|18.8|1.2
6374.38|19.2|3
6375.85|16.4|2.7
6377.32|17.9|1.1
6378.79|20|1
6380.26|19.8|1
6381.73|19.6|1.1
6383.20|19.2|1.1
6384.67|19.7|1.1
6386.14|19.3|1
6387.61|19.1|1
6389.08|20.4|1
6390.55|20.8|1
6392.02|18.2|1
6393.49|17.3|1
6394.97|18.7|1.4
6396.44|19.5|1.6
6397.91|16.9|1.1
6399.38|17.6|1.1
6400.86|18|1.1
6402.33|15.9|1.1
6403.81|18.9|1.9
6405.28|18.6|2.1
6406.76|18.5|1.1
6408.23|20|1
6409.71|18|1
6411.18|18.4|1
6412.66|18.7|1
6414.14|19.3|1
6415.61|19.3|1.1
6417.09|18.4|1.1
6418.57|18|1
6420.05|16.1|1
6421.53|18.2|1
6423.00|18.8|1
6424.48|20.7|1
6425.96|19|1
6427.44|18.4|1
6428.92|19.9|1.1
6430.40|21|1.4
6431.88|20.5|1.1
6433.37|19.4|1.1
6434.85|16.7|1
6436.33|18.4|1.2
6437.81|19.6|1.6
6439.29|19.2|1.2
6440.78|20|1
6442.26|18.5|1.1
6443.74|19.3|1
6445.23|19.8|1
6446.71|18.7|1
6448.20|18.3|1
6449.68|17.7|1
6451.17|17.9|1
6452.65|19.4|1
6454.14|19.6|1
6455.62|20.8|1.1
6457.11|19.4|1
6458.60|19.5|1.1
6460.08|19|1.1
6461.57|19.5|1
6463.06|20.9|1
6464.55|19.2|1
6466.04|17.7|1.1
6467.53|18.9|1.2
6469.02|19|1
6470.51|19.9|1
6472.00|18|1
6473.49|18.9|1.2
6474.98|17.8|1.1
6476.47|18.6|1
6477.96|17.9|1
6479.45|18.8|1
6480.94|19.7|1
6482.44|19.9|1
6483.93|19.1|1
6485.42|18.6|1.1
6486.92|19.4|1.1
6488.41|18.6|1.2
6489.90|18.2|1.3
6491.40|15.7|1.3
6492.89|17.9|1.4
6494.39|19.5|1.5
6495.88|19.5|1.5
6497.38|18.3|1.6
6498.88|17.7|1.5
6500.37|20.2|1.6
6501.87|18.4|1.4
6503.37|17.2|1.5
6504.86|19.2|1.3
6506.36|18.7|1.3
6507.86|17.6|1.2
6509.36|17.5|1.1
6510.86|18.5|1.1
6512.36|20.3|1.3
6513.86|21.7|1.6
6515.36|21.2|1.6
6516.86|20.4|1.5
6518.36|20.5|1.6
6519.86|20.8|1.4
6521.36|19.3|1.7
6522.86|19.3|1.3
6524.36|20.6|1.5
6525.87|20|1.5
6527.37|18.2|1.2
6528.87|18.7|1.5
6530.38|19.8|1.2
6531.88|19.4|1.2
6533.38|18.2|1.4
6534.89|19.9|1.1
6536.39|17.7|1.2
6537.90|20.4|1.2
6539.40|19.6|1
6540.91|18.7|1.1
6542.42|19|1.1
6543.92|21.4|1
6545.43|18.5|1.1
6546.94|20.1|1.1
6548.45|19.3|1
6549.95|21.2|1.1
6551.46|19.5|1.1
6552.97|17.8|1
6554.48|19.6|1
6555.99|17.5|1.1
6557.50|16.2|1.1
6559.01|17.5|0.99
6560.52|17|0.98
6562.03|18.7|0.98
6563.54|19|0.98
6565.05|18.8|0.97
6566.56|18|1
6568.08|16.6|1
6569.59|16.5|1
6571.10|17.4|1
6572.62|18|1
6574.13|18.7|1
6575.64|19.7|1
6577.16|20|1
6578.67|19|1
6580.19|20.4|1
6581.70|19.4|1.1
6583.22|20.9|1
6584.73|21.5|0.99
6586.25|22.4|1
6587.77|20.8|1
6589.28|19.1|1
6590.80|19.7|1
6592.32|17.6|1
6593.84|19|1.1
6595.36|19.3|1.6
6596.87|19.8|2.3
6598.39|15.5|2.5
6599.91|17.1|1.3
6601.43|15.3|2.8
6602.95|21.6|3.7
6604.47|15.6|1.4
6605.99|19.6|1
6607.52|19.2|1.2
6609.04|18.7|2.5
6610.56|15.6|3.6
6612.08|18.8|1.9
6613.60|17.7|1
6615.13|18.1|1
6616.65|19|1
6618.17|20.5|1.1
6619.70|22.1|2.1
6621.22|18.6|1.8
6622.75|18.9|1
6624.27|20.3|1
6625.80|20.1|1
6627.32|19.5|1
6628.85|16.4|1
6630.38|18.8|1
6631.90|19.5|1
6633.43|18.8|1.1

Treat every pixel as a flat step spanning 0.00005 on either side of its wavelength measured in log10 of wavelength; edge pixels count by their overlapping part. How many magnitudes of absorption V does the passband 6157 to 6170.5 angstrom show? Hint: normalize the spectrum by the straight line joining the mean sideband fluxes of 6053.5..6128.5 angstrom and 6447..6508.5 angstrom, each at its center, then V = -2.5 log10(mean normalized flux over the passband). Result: 0.13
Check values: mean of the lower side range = 19.3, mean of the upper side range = 18.8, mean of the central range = 17.1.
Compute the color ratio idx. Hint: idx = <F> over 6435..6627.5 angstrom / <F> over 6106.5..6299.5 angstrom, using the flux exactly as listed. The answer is 1.06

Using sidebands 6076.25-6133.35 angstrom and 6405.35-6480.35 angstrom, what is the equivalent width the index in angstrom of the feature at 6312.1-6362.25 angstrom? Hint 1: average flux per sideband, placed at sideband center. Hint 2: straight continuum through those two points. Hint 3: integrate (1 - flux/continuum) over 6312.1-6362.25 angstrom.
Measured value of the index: 1.9 angstrom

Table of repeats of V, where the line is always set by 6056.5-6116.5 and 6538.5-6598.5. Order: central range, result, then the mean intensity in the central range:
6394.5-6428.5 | 0.04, 18.4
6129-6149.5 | 0.04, 18.6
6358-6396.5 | 0.04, 18.4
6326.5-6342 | 0.03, 18.7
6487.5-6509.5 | 0.04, 18.3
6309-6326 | 0.07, 18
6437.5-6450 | 0.00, 19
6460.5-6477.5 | 0.01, 18.9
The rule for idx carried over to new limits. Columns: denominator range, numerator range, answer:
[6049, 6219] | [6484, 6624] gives 1.02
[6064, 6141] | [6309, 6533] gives 0.98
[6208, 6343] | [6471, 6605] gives 1.06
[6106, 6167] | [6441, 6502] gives 1.03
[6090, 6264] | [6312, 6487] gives 1.04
